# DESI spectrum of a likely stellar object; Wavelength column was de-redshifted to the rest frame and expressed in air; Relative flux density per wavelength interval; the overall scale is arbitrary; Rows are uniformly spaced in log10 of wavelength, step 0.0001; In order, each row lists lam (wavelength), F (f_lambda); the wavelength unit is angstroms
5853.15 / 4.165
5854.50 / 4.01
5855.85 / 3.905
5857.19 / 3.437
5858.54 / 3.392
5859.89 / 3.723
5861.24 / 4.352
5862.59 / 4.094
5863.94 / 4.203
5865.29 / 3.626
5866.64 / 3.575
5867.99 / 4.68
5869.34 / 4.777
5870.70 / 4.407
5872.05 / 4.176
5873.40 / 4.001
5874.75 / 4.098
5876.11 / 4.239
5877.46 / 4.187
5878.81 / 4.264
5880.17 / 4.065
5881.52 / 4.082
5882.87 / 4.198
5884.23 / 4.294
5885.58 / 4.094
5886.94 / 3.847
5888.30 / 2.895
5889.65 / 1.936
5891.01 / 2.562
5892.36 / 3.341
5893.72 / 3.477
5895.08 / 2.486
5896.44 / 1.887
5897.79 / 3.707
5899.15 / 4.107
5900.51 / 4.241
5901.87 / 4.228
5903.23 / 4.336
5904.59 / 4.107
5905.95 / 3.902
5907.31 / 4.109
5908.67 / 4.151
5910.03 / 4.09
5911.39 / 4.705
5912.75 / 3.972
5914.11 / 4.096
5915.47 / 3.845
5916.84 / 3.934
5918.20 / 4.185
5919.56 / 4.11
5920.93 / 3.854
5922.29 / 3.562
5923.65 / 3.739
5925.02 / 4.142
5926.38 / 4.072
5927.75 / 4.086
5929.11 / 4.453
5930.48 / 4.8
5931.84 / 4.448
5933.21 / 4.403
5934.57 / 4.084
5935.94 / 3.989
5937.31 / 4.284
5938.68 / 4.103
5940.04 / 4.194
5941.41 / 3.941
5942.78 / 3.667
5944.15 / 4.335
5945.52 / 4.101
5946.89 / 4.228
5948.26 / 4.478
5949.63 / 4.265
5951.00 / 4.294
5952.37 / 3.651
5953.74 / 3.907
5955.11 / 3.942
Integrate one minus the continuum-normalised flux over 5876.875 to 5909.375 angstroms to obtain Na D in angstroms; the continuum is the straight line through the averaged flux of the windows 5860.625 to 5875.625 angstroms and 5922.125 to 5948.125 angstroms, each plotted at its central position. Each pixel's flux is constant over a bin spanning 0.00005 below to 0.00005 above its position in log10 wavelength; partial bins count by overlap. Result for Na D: 3.8 angstroms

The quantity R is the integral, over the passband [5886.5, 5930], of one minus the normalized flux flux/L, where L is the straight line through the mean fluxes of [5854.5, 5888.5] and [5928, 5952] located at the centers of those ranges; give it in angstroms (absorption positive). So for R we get 4.0 angstroms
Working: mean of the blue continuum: 4.04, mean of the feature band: 3.76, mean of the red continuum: 4.23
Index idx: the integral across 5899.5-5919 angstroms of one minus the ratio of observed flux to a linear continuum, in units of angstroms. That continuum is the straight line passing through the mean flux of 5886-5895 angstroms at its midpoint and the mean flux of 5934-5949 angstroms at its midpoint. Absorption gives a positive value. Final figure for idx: -4.1 angstroms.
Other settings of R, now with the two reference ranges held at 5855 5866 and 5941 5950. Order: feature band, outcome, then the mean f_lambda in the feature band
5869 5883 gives -1.13 angstroms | 4.21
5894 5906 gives 1.02 angstroms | 3.65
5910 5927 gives 0.12 angstroms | 4.02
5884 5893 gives 1.63 angstroms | 3.23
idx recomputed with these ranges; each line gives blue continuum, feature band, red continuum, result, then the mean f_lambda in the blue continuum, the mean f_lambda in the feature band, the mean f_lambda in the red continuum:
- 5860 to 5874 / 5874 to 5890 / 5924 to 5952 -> 1.10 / 4.17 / 3.89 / 4.21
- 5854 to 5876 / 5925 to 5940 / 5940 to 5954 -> -0.65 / 4.03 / 4.26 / 4.1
